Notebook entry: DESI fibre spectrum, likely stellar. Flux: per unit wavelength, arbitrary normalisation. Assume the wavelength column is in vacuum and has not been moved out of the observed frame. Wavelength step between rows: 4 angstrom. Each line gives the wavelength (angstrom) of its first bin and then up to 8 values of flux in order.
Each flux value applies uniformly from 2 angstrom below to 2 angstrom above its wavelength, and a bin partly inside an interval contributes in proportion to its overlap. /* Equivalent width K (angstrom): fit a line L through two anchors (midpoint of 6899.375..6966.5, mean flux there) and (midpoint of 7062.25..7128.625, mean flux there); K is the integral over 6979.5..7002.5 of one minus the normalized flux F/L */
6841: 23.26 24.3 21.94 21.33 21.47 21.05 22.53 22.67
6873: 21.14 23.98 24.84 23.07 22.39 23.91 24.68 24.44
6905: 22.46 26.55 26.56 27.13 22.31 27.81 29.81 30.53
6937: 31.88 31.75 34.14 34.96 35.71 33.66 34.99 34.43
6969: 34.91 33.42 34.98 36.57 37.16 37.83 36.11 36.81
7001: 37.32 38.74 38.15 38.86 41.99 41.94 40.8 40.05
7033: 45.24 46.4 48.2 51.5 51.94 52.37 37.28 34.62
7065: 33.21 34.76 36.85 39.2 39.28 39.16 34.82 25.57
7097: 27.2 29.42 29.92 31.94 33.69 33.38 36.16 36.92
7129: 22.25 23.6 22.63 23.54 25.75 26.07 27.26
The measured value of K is -4.2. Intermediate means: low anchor 29.9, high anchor 33.6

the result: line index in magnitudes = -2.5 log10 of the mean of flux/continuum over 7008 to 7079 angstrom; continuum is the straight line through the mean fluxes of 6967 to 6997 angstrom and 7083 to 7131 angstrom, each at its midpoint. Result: -0.23 mag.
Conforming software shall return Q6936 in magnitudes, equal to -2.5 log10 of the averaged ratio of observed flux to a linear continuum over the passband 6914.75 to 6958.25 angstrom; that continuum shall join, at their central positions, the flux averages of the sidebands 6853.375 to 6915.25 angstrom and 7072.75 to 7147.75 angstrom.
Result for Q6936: -0.219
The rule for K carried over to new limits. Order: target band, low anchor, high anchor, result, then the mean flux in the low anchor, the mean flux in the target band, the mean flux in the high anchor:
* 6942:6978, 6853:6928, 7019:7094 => -4.12 angstrom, 23.8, 34.5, 40.9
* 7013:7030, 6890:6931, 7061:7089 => -4.07 angstrom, 25.5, 41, 36.7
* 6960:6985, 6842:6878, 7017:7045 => 1.11 angstrom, 22.2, 35.1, 44.2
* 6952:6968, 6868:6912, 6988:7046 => -0.62 angstrom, 23.7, 34.6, 41.2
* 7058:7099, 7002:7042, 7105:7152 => 0.41 angstrom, 41.8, 34.5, 28.7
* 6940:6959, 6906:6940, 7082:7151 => -4.15 angstrom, 27.8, 34.2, 29.7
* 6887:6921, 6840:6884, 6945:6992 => 3.67 angstrom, 22.6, 24.6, 35.3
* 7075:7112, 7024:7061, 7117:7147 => 2.56 angstrom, 45.5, 33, 27.7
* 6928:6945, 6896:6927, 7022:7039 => -1.42 angstrom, 25.3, 31.4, 43.1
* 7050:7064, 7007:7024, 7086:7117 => -2.27 angstrom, 40.3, 41.6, 30.8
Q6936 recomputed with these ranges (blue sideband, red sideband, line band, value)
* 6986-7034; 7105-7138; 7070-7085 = -0.134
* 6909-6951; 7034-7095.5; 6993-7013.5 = -0.069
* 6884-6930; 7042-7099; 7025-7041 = -0.234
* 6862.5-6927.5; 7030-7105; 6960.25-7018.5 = -0.142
